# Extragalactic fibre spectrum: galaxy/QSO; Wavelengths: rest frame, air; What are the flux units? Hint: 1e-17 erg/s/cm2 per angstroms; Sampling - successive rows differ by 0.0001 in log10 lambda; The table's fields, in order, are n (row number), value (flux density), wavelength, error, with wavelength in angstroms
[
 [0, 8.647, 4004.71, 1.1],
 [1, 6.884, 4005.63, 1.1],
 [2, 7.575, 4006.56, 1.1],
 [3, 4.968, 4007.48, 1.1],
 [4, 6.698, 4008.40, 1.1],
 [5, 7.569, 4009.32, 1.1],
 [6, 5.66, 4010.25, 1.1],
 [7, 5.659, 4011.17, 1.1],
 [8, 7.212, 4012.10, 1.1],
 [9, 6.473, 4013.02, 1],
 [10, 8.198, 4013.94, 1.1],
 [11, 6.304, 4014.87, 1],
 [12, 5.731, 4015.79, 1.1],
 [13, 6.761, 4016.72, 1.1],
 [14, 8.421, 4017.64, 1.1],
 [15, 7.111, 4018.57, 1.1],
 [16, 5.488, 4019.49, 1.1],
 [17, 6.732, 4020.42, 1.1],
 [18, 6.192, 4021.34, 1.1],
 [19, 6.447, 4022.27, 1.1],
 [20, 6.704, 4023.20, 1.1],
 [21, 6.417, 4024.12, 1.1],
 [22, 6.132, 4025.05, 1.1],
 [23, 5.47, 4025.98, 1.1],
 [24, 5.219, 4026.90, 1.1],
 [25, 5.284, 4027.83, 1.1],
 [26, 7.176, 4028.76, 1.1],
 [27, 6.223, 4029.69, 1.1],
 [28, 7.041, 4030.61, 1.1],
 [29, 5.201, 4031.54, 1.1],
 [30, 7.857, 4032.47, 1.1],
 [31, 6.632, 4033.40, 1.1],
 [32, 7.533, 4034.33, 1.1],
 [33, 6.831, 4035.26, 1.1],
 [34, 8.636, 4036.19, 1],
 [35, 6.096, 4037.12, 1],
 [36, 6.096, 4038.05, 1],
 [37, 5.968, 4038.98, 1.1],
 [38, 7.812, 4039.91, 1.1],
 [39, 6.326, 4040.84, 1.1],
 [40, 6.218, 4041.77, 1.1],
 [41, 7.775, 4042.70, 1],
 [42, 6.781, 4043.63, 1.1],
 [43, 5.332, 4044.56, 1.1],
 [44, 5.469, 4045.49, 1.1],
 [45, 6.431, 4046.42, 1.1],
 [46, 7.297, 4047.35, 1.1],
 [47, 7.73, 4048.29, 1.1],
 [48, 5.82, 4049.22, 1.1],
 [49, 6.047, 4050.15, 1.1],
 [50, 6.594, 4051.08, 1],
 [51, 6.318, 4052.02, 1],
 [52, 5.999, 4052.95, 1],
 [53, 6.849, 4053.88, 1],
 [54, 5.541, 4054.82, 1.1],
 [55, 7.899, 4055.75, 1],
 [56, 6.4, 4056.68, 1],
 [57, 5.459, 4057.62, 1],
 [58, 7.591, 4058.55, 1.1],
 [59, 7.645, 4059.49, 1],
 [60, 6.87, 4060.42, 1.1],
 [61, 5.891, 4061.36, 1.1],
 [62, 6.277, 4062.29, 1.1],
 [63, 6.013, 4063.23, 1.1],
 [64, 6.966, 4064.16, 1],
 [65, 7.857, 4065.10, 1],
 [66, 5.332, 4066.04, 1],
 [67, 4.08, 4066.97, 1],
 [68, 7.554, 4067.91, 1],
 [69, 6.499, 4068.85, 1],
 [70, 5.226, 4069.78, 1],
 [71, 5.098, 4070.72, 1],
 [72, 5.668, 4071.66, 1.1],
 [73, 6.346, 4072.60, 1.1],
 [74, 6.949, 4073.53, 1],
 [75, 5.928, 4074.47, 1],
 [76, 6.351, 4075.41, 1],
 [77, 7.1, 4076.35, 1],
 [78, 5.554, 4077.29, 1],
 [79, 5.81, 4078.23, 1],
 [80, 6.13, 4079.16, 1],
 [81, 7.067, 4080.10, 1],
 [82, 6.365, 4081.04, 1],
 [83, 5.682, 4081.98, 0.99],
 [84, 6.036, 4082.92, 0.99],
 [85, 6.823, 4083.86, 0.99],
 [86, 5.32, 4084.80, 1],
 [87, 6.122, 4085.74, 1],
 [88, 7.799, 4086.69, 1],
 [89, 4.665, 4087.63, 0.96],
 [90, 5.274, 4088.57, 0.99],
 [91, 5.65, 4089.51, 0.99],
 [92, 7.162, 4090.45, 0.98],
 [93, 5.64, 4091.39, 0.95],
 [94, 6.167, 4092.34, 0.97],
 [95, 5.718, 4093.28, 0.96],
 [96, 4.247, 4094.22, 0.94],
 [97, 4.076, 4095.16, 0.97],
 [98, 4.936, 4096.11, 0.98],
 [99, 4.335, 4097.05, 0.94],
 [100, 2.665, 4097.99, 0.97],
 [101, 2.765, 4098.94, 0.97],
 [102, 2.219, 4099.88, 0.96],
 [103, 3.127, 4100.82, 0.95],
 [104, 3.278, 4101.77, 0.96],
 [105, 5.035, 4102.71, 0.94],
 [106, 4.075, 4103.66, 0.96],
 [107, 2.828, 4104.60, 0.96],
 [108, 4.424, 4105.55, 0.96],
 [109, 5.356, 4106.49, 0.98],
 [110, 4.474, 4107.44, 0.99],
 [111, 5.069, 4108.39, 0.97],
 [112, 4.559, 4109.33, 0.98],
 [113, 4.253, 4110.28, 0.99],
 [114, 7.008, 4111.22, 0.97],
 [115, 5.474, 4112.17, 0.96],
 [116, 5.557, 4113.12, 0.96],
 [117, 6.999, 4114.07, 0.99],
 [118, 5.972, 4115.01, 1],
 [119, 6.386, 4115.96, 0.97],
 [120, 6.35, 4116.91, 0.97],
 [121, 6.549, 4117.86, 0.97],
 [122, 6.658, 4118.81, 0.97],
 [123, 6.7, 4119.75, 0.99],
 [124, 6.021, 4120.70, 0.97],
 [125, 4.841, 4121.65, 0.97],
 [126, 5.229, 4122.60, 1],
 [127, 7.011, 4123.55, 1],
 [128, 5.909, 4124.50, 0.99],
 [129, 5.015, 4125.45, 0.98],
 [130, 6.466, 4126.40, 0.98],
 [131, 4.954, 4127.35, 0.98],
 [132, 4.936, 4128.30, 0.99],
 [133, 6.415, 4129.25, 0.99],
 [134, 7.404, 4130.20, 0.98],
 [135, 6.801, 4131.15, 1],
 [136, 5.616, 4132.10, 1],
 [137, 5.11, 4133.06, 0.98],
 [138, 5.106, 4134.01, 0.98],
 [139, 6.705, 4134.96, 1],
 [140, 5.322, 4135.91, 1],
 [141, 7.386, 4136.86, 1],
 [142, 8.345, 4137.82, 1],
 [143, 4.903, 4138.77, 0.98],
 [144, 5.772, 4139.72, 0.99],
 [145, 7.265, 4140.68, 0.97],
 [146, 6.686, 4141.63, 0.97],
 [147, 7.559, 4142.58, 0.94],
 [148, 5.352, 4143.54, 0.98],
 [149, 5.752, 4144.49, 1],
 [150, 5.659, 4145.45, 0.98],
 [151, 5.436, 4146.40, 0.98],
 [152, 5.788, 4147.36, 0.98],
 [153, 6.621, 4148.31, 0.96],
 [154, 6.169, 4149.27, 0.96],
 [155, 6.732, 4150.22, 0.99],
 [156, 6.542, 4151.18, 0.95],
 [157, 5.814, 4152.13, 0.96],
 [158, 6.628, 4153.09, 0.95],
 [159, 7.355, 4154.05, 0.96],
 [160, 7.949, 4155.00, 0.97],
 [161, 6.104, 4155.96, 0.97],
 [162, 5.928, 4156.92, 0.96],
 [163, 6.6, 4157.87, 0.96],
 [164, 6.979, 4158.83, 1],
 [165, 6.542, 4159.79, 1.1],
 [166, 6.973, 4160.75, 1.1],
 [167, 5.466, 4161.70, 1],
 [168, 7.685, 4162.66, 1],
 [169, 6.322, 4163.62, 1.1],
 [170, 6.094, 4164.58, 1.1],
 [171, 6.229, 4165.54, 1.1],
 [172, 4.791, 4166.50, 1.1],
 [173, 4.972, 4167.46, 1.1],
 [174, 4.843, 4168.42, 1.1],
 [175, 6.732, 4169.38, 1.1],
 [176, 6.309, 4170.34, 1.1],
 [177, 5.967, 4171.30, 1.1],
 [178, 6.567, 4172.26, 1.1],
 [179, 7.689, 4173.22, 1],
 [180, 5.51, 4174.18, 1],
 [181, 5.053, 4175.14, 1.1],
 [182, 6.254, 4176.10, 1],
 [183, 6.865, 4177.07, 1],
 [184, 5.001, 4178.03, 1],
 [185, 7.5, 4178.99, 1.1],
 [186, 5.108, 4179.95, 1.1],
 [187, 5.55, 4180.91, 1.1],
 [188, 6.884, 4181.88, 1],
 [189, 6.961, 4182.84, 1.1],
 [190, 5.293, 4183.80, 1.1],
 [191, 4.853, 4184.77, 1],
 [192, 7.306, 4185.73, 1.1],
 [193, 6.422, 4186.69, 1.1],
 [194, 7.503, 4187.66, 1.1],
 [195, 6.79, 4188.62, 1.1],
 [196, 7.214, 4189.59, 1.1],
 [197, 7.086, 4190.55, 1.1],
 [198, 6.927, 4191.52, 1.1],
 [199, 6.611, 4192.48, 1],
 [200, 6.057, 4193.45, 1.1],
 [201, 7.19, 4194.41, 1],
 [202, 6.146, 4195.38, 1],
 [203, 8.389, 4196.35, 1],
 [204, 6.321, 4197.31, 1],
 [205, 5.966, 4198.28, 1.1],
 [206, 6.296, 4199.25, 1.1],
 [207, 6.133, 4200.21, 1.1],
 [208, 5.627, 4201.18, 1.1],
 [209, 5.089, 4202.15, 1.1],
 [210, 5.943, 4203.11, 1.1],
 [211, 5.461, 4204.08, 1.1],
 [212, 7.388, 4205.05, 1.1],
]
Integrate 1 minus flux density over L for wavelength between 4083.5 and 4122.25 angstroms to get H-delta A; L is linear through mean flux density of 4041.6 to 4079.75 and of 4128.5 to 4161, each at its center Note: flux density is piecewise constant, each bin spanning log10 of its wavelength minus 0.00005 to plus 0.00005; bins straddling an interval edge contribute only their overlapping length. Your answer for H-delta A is 7.23 angstroms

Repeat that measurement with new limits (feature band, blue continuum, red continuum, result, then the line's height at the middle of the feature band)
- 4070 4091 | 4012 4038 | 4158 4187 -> 1.0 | 6.44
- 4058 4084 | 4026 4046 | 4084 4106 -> -4.1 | 5.45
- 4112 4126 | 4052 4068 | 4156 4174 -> 0.6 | 6.34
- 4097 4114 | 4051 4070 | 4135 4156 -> 5.6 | 6.43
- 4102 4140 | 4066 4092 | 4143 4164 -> 3.3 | 6.24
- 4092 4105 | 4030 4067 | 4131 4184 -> 5.0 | 6.43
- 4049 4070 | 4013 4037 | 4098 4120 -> -1.7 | 5.93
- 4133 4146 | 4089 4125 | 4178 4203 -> -1.4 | 5.63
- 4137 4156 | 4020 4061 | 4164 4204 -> -0.4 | 6.32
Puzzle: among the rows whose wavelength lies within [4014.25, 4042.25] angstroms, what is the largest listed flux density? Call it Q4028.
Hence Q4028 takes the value 8.636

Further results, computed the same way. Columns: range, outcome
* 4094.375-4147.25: 8.345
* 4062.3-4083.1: 7.857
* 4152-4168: 7.949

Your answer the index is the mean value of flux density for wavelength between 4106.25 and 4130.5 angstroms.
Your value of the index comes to 5.82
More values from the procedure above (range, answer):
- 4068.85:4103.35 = 5.41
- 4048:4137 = 5.76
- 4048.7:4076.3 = 6.33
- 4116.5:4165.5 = 6.27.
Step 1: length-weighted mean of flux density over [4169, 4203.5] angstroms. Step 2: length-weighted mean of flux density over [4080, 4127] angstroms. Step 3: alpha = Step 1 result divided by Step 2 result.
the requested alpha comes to 1.19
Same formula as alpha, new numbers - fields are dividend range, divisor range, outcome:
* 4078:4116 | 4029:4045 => 0.77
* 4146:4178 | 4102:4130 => 1.13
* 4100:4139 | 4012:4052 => 0.85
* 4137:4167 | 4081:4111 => 1.31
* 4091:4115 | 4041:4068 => 0.71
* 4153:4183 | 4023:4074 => 0.97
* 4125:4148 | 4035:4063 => 0.92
